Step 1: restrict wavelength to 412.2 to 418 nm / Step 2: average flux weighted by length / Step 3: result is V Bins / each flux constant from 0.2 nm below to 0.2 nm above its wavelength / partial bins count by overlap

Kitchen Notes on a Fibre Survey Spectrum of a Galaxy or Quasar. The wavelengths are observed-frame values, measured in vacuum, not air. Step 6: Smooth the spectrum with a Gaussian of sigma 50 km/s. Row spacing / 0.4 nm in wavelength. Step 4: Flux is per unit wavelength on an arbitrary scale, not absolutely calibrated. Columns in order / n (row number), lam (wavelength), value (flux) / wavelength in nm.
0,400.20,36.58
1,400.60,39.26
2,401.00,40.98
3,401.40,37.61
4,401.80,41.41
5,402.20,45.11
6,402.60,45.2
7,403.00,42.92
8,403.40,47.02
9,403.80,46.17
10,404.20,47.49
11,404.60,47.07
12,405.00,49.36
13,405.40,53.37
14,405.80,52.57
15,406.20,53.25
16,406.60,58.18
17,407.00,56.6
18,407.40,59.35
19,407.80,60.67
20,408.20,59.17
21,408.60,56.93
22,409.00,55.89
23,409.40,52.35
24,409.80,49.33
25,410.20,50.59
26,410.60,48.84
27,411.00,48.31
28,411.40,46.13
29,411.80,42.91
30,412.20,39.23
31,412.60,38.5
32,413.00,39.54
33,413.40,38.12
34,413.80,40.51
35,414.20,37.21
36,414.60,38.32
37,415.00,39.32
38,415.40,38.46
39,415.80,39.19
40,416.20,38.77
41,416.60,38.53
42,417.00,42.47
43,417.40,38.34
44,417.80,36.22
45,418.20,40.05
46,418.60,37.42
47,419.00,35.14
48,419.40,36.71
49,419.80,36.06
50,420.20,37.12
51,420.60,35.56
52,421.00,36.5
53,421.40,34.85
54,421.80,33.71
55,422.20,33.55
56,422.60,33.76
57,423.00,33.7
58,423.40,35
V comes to 38.8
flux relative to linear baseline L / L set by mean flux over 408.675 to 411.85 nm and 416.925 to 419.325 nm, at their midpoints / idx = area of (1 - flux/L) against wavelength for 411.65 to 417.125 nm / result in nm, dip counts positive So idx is 0.53 nm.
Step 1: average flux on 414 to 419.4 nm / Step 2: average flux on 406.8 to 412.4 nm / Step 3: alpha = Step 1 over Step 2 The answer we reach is 0.74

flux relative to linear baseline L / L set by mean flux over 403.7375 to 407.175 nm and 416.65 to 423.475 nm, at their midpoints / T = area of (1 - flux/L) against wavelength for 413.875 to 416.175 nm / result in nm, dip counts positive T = 0.165 nm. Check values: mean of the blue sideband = 51.7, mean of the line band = 38.6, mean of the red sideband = 36.3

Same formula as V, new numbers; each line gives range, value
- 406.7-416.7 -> 46.3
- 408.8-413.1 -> 46.7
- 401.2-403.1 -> 42.4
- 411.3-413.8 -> 40.5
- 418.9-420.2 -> 36.2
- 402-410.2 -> 51.9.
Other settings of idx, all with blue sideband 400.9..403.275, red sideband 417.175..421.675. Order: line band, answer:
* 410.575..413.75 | -0.25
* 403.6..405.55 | -0.33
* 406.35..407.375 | -0.42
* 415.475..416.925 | -0.05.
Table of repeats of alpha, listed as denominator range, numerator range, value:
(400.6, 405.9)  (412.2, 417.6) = 0.86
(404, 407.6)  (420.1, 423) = 0.66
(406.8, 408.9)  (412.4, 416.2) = 0.66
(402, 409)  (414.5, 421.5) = 0.73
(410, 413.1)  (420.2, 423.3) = 0.78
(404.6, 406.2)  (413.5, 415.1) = 0.75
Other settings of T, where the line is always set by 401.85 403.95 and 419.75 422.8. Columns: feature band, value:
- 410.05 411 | -0.20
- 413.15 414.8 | 0.02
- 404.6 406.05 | -0.25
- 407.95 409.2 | -0.46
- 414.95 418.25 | -0.12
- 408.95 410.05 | -0.28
